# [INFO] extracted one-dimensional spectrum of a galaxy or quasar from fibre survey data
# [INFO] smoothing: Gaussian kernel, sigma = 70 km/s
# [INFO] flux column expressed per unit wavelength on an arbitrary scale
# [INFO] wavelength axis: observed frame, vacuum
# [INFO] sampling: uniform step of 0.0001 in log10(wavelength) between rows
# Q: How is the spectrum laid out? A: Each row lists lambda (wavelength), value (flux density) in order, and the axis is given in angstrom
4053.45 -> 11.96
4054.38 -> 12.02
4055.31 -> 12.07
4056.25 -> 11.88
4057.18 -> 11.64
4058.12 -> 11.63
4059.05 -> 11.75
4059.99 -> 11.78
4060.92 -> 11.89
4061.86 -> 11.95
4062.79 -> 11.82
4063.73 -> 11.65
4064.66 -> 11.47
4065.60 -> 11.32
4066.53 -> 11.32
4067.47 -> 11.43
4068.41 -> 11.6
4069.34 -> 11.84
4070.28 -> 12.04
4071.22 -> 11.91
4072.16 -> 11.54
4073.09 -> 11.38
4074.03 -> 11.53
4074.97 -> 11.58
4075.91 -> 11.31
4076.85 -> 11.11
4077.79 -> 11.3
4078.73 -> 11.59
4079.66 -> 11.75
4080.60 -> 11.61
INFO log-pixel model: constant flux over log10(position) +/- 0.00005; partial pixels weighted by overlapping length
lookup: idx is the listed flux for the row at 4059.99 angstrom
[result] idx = 11.78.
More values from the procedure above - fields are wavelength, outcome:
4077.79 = 11.3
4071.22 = 11.91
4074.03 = 11.53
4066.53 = 11.32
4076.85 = 11.11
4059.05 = 11.75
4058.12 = 11.63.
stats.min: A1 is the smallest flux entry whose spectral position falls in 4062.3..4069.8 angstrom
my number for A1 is 11.32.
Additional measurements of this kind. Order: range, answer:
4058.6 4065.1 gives 11.47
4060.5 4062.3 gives 11.89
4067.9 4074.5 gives 11.38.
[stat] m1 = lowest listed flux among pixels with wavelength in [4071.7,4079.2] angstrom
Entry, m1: 11.11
